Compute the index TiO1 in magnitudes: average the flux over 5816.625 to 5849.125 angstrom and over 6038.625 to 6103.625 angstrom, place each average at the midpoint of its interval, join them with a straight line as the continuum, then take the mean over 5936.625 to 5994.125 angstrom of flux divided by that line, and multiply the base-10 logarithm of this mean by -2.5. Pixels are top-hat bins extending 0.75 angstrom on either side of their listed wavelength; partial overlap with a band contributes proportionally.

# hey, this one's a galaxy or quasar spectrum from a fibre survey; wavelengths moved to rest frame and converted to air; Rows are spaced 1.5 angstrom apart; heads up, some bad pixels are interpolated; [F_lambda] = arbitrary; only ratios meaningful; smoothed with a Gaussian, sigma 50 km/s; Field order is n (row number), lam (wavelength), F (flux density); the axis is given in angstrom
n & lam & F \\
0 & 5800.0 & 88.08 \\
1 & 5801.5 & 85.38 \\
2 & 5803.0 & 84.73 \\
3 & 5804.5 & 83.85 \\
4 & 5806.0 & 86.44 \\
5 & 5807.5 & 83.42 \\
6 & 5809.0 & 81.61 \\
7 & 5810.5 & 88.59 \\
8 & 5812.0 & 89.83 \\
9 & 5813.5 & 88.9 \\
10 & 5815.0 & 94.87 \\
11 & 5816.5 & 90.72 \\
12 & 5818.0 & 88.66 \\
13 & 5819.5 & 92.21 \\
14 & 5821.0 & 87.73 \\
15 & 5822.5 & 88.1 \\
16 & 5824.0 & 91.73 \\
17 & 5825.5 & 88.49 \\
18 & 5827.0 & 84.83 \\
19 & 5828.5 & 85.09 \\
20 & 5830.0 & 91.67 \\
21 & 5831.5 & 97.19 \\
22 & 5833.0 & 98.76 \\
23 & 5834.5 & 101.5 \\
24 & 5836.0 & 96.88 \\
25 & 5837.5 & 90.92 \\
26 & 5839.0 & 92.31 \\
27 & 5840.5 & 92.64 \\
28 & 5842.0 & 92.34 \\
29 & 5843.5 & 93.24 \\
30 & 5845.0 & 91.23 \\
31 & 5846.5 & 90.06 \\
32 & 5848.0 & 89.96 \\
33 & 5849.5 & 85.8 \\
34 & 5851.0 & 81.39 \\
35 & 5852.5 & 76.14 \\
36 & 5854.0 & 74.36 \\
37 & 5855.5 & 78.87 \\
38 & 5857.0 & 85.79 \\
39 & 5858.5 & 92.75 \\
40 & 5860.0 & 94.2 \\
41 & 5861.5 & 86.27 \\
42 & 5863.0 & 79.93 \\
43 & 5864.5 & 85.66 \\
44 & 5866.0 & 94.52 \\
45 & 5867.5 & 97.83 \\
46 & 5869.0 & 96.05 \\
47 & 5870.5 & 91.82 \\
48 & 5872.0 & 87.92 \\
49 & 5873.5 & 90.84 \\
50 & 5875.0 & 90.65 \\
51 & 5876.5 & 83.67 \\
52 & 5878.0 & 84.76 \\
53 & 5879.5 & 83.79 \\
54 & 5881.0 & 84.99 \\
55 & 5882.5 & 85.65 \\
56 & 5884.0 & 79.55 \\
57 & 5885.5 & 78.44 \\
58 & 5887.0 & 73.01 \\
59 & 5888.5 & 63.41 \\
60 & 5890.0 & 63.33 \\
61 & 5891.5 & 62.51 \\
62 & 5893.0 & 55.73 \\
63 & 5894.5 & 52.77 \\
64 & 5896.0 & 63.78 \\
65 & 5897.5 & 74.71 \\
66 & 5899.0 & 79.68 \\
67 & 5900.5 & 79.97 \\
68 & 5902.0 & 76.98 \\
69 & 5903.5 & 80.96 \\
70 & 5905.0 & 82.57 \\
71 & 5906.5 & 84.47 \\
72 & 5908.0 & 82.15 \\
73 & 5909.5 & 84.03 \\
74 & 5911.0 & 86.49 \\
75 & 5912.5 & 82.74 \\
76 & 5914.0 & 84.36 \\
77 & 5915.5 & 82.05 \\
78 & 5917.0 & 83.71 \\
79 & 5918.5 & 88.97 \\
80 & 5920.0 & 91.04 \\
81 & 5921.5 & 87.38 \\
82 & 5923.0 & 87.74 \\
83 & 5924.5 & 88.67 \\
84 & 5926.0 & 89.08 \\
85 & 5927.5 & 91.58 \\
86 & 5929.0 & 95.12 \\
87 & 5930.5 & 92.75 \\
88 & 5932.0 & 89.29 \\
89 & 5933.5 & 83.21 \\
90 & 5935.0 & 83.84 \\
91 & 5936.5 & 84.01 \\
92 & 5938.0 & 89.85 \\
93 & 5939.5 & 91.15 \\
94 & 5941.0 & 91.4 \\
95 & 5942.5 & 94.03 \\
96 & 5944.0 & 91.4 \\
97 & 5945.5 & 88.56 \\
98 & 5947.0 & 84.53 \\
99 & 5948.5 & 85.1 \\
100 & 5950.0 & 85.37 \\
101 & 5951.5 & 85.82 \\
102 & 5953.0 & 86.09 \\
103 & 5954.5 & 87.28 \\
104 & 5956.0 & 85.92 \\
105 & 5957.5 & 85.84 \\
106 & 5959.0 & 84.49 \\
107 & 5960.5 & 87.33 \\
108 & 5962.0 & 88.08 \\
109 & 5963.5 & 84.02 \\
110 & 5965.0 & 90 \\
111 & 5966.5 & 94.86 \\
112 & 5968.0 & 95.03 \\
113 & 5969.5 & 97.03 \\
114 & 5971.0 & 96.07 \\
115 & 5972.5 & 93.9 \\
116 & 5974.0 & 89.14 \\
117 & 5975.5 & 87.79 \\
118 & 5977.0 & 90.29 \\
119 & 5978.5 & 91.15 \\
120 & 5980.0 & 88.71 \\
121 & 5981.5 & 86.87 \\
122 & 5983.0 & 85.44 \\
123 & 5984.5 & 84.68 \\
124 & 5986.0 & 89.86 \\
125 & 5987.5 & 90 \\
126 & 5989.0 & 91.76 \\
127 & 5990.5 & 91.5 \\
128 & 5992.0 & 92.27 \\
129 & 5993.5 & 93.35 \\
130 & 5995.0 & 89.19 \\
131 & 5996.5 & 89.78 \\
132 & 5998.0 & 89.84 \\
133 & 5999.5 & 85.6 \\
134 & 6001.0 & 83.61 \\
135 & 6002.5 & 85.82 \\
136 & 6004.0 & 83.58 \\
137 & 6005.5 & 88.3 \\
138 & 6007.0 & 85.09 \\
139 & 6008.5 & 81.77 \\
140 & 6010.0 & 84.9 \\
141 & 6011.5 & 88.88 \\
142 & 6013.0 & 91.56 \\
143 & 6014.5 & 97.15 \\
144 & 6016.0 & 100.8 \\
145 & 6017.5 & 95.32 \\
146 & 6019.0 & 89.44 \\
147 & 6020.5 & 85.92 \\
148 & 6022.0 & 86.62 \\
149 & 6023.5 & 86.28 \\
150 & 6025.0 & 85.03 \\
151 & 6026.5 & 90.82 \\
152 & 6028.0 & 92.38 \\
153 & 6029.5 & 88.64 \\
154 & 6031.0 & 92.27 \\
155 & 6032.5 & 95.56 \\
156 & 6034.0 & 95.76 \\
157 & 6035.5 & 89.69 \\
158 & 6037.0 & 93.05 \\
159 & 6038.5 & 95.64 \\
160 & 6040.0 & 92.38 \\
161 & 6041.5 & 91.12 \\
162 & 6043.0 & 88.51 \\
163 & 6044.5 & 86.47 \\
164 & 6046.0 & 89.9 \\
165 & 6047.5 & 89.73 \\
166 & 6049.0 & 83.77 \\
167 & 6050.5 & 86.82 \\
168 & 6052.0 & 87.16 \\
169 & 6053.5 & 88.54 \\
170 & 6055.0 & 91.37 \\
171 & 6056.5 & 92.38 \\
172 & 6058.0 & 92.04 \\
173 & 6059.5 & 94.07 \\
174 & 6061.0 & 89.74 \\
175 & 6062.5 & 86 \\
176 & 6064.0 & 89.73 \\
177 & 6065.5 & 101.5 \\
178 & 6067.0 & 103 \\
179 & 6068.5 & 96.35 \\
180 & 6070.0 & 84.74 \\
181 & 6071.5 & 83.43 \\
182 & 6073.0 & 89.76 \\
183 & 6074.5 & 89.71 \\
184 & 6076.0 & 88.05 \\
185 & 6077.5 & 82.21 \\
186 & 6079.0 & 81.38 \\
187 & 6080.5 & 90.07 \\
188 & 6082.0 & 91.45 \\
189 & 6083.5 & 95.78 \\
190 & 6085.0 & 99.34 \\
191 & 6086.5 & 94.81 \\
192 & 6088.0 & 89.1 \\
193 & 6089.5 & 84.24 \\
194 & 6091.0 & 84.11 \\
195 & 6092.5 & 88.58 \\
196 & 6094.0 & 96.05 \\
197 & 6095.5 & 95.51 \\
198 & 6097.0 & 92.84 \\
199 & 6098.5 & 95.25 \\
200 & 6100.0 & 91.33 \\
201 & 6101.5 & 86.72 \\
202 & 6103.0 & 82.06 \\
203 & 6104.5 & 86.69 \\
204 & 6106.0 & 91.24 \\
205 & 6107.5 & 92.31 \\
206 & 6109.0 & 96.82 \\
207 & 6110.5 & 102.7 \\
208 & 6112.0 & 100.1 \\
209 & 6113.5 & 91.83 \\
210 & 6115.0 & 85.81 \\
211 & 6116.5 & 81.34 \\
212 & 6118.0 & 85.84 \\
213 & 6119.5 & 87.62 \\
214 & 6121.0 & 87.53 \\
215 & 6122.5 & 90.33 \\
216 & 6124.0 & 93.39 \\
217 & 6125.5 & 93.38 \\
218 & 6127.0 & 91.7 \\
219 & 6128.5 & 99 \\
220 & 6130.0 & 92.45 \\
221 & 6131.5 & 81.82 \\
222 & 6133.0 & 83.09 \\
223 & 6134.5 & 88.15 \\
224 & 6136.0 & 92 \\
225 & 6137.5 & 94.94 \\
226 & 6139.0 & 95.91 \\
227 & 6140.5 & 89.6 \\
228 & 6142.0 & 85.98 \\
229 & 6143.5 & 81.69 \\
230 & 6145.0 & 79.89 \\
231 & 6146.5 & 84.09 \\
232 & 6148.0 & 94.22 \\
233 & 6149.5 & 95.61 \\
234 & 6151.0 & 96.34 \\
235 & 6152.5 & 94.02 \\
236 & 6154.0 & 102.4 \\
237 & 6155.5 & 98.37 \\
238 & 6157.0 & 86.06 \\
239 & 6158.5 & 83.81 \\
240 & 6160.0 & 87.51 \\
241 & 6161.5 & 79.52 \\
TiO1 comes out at 0.02 mag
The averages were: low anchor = 91.6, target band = 89.3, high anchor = 90.2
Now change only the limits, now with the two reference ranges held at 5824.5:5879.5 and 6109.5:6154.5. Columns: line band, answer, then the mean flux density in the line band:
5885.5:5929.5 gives 0.134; 79.2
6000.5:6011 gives 0.065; 84.8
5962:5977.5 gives -0.021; 91.7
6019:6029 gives 0.027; 88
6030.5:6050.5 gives -0.008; 90.9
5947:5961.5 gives 0.049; 85.9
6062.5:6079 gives 0.003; 90.2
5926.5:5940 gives 0.009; 88.9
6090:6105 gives 0.008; 89.9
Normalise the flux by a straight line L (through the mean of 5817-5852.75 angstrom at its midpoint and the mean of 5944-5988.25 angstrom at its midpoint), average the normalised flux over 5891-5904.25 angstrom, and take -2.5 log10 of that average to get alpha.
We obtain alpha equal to 0.27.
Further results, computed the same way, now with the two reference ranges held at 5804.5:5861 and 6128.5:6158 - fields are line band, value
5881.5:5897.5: 0.290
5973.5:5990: 0.013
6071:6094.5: 0.012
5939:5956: 0.018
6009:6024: -0.008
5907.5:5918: 0.071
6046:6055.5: 0.026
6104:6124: -0.007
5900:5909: 0.103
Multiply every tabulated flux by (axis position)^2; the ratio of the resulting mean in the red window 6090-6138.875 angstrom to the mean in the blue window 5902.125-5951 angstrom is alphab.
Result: 1.11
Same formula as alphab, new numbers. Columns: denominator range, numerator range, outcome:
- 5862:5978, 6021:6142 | 1.12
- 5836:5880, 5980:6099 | 1.08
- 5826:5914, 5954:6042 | 1.12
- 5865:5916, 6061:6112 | 1.21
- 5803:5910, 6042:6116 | 1.15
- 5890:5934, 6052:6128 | 1.19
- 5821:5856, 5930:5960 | 1.02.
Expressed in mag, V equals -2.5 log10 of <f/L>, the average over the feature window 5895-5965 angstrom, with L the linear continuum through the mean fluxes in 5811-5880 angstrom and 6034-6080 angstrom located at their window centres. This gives 0.05 mag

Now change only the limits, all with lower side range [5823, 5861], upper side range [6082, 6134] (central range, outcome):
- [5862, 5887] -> 0.035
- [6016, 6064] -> 0.004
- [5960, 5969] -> 0.000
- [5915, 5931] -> 0.012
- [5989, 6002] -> 0.010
